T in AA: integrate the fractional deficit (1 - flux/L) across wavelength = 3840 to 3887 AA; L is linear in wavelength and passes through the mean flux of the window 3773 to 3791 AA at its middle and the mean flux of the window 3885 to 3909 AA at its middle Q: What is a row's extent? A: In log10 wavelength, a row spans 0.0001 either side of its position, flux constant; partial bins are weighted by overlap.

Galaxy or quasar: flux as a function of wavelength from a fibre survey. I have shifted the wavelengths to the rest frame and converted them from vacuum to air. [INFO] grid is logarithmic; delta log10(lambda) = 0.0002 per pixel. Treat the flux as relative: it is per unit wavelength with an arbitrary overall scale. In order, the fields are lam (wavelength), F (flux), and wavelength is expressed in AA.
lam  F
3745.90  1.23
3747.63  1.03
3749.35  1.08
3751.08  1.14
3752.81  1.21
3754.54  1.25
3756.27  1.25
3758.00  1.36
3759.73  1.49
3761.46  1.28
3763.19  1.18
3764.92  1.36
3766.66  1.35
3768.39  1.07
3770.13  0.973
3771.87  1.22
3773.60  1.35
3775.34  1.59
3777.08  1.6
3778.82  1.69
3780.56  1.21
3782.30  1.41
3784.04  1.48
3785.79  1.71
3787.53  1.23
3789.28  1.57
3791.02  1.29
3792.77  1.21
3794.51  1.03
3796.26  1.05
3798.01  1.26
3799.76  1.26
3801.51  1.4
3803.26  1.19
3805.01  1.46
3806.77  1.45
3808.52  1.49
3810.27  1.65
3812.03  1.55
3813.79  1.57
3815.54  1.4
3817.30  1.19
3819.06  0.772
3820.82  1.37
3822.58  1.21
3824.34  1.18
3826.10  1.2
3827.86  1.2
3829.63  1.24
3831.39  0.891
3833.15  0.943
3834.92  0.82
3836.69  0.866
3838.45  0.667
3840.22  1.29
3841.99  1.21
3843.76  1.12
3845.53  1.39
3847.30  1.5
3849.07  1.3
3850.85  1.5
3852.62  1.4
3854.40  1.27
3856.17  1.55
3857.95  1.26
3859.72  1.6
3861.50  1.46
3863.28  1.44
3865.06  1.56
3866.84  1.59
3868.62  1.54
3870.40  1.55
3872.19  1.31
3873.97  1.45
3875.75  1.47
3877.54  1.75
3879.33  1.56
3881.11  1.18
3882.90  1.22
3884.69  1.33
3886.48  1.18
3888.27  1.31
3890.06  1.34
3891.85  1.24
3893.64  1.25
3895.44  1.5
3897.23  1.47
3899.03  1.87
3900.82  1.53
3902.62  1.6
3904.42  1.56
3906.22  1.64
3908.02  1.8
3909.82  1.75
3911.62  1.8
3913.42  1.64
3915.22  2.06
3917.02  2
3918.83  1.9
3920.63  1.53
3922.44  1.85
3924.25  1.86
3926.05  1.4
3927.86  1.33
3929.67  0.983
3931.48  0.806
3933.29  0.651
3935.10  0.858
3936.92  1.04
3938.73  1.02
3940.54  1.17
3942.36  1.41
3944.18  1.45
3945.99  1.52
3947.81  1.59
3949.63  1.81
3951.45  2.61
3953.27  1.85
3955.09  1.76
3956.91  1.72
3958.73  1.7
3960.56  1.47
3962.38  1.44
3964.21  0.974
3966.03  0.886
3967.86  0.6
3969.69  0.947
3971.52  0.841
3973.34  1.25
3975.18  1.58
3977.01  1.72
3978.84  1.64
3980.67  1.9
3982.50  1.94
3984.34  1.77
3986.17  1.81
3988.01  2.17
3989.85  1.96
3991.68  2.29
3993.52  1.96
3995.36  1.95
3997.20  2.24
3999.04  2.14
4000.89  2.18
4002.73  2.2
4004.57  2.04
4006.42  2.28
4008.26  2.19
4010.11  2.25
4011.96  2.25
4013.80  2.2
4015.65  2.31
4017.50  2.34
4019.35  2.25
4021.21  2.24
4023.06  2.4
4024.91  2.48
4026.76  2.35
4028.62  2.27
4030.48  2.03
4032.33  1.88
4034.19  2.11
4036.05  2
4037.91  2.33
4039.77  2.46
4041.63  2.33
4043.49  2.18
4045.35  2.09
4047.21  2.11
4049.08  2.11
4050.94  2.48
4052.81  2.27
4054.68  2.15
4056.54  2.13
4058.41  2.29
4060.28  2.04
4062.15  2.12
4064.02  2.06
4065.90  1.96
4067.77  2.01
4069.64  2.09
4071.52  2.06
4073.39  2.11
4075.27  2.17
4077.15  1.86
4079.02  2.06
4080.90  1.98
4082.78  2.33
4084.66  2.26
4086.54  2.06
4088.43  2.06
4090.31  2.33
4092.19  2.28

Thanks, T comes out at 2.2 AA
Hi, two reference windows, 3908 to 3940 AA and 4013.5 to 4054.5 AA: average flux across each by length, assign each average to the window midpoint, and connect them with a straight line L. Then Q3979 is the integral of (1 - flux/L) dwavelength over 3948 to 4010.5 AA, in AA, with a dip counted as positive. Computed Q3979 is 3.0 AA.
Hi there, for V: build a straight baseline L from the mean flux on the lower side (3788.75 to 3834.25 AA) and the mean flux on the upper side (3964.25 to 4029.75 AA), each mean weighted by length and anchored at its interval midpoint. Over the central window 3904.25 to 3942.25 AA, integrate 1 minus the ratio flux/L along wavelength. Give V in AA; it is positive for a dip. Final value 4.6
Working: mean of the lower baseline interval 1.27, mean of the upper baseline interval 1.93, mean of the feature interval 1.46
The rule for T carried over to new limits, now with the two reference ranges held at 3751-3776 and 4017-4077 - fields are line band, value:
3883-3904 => 3.4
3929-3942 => 6.2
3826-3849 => 6.2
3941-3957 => 1.2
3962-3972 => 5.2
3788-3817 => 0.8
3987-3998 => -0.5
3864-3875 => 0.8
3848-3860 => 1.2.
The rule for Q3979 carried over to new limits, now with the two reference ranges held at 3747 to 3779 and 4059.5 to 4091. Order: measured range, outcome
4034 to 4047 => -1.4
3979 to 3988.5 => -0.2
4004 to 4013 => -1.4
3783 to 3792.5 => -0.7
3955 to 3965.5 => 1.9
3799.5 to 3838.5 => 5.4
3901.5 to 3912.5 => -0.2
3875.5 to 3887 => 1.5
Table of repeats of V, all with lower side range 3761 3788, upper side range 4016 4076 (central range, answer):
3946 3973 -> 6.7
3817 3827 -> 2.3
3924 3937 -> 5.3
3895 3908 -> 1.0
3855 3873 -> 1.6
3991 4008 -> -0.8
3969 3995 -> 3.7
